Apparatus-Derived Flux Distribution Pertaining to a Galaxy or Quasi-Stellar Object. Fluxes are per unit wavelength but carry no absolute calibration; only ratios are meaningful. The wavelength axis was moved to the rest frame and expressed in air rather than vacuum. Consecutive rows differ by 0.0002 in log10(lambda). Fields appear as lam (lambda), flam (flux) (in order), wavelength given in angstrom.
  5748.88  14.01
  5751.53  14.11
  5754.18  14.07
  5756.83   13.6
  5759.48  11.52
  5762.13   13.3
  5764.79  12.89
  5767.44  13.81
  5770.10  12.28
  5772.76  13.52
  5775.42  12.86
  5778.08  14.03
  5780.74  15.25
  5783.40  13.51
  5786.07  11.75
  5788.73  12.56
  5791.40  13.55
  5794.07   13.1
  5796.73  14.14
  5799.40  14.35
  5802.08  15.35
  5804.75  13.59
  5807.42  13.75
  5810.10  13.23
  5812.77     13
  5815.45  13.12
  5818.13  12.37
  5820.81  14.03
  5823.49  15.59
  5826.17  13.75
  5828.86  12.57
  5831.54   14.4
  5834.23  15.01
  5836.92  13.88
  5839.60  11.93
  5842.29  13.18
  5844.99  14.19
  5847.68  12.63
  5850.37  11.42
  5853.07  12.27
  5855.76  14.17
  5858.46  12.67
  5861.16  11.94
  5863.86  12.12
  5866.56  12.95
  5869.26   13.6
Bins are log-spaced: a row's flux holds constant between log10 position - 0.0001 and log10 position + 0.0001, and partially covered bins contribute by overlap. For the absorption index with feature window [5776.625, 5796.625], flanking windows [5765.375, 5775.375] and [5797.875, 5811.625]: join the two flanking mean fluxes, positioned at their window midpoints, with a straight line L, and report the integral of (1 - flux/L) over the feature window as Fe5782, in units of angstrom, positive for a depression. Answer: 0.2 angstrom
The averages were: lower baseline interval 13.1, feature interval 13.4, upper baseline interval 14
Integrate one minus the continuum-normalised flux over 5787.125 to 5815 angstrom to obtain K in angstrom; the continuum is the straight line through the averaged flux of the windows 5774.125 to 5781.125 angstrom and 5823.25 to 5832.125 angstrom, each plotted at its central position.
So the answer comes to 0.5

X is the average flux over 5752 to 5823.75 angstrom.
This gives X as 13.5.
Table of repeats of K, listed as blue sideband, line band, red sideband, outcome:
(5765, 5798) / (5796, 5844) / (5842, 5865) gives -2.7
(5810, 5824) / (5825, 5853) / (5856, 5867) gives -0.5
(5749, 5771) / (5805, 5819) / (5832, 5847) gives 0.4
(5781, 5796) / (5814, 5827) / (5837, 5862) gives -0.8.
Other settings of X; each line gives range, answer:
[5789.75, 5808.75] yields 14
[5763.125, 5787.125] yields 13.3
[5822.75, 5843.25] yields 13.7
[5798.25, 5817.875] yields 13.7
